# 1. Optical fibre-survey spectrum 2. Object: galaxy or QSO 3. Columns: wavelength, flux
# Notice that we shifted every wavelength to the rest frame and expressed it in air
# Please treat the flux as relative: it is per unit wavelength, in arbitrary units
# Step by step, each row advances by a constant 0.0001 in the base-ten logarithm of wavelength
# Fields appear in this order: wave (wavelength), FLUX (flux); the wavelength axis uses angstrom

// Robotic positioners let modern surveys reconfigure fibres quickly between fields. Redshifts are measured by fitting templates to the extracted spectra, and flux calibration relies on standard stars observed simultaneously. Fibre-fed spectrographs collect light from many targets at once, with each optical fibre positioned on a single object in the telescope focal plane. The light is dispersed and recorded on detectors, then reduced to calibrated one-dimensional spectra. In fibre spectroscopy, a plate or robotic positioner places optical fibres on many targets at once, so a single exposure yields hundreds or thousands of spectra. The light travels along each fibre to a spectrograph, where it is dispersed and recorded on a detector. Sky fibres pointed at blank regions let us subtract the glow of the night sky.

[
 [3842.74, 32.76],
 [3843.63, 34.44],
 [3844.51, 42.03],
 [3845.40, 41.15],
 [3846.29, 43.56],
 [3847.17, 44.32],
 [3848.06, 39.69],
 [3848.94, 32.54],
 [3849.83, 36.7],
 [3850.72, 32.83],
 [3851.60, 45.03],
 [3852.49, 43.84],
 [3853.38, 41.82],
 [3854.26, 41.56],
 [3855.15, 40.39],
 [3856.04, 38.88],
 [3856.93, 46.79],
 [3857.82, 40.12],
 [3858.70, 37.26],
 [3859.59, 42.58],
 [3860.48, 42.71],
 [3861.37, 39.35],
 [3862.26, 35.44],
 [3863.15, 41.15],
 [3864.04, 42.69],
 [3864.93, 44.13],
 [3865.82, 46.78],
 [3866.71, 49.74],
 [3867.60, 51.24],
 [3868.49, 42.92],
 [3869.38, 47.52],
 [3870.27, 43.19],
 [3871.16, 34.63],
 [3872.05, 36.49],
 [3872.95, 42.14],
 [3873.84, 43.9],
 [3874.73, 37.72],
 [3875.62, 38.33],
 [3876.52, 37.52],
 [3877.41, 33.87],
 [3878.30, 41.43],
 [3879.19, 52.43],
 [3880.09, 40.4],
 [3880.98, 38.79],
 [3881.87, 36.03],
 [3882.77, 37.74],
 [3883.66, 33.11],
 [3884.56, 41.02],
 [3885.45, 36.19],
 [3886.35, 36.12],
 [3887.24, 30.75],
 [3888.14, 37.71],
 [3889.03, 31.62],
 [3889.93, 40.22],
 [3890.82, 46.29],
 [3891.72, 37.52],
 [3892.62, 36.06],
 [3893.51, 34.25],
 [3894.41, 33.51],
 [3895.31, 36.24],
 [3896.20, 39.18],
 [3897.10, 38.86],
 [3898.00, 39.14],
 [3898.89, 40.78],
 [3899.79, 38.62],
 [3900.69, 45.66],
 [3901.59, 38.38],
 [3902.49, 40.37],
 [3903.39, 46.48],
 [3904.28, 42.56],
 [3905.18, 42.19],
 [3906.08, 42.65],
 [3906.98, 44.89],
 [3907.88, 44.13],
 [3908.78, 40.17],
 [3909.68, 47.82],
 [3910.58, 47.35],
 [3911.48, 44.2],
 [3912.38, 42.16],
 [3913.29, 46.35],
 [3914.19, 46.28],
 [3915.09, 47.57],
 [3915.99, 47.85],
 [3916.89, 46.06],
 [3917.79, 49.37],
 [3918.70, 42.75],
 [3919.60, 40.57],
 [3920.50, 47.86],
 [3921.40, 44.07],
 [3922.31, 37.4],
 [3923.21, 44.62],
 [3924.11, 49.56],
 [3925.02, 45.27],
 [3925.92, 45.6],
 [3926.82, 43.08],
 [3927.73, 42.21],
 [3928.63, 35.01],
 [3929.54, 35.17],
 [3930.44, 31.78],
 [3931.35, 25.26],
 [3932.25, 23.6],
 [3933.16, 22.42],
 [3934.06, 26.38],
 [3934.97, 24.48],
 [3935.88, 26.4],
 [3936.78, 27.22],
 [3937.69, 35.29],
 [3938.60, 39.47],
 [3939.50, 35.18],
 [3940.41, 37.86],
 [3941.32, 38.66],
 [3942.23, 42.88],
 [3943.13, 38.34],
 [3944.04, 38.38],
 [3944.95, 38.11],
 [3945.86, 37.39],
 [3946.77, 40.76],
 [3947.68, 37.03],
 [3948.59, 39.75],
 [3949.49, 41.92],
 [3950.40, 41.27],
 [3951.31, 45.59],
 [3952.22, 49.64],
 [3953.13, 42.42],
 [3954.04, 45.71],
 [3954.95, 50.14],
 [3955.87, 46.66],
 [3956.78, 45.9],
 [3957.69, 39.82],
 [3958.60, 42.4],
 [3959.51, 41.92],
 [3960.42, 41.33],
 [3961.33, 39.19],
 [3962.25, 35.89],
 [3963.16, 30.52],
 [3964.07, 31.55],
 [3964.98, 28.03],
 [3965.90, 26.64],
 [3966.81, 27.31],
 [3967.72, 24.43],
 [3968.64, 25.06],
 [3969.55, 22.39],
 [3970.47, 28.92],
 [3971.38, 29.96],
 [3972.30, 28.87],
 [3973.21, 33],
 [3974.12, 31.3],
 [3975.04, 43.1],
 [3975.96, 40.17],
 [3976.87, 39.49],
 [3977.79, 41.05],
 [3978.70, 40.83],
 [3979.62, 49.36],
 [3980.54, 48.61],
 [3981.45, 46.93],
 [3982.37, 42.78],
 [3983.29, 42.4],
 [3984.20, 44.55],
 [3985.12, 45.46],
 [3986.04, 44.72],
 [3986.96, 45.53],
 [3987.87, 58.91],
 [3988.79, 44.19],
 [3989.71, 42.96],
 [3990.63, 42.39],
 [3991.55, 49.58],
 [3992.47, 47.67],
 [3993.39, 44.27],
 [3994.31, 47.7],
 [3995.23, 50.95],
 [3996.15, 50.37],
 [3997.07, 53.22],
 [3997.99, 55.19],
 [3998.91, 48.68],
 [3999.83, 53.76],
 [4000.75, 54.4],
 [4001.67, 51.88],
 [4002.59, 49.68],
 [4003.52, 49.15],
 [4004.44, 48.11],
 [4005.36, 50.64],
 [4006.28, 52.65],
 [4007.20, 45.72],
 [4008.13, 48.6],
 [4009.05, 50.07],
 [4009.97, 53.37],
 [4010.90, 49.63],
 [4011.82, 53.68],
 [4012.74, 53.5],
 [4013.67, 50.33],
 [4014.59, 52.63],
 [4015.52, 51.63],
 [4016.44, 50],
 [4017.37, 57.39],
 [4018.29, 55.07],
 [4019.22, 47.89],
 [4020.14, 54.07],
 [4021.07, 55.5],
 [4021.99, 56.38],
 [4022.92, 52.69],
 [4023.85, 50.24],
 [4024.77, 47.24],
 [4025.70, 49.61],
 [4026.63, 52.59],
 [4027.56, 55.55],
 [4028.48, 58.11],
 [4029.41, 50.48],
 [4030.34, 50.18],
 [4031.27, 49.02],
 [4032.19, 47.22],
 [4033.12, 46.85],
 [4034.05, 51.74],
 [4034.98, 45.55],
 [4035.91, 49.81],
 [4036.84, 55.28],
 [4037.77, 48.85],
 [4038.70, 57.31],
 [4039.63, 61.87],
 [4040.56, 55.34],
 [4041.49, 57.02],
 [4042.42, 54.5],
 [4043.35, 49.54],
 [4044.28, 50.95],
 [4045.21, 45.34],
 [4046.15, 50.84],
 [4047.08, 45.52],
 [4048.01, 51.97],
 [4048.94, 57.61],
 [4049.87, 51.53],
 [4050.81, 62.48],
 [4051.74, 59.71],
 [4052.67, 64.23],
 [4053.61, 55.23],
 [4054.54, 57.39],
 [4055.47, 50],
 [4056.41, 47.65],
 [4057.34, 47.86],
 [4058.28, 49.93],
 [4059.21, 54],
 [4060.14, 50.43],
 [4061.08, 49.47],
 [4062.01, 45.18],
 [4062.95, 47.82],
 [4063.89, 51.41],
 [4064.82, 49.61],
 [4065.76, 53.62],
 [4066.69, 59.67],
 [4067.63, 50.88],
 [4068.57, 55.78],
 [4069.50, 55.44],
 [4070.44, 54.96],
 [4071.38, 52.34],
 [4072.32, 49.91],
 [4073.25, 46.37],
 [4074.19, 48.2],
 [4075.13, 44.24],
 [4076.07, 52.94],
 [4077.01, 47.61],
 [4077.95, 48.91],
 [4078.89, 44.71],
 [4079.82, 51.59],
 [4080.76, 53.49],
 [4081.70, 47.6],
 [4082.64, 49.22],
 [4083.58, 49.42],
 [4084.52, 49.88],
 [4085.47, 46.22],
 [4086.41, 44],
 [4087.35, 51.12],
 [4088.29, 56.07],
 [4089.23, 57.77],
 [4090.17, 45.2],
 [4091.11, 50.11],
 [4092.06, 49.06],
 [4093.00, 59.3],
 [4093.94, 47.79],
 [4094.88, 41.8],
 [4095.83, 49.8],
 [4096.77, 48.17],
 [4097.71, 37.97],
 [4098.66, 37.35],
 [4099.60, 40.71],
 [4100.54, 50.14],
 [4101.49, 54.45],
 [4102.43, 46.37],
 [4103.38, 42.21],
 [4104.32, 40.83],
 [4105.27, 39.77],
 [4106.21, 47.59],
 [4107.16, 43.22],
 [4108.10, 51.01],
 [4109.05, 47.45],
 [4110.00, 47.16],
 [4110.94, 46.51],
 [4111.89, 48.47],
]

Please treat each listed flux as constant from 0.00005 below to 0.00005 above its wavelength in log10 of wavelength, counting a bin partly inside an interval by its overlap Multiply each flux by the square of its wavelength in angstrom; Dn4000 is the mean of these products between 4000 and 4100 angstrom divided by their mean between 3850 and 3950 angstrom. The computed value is 1.38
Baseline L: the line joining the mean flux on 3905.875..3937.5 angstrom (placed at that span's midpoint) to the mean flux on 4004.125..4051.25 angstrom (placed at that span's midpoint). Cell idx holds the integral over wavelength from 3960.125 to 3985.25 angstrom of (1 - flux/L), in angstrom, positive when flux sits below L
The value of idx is 5.43 angstrom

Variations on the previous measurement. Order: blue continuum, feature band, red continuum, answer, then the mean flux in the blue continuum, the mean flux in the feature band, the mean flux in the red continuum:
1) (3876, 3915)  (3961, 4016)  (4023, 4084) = 4.1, 40.2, 43.6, 51.7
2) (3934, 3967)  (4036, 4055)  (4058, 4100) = -3.3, 38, 54.5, 49.5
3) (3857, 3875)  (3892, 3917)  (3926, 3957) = -1.5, 42.2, 42.1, 37.4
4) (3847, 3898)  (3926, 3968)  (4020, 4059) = 8.2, 39.8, 36.7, 52.6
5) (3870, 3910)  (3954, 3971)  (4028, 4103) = 3.4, 39.5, 35.2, 50.8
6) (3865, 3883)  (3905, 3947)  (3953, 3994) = 1.1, 41.7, 39.6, 39.7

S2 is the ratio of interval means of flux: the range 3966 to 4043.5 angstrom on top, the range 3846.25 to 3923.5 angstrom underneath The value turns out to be 1.15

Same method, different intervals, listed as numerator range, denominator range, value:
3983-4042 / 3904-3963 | 1.26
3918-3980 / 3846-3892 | 0.92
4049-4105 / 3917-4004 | 1.24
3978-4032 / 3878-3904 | 1.29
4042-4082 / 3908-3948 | 1.32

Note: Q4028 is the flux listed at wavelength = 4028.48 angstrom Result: 58.11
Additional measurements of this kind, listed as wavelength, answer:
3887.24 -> 30.75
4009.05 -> 50.07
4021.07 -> 55.5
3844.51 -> 42.03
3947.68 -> 37.03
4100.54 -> 50.14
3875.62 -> 38.33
